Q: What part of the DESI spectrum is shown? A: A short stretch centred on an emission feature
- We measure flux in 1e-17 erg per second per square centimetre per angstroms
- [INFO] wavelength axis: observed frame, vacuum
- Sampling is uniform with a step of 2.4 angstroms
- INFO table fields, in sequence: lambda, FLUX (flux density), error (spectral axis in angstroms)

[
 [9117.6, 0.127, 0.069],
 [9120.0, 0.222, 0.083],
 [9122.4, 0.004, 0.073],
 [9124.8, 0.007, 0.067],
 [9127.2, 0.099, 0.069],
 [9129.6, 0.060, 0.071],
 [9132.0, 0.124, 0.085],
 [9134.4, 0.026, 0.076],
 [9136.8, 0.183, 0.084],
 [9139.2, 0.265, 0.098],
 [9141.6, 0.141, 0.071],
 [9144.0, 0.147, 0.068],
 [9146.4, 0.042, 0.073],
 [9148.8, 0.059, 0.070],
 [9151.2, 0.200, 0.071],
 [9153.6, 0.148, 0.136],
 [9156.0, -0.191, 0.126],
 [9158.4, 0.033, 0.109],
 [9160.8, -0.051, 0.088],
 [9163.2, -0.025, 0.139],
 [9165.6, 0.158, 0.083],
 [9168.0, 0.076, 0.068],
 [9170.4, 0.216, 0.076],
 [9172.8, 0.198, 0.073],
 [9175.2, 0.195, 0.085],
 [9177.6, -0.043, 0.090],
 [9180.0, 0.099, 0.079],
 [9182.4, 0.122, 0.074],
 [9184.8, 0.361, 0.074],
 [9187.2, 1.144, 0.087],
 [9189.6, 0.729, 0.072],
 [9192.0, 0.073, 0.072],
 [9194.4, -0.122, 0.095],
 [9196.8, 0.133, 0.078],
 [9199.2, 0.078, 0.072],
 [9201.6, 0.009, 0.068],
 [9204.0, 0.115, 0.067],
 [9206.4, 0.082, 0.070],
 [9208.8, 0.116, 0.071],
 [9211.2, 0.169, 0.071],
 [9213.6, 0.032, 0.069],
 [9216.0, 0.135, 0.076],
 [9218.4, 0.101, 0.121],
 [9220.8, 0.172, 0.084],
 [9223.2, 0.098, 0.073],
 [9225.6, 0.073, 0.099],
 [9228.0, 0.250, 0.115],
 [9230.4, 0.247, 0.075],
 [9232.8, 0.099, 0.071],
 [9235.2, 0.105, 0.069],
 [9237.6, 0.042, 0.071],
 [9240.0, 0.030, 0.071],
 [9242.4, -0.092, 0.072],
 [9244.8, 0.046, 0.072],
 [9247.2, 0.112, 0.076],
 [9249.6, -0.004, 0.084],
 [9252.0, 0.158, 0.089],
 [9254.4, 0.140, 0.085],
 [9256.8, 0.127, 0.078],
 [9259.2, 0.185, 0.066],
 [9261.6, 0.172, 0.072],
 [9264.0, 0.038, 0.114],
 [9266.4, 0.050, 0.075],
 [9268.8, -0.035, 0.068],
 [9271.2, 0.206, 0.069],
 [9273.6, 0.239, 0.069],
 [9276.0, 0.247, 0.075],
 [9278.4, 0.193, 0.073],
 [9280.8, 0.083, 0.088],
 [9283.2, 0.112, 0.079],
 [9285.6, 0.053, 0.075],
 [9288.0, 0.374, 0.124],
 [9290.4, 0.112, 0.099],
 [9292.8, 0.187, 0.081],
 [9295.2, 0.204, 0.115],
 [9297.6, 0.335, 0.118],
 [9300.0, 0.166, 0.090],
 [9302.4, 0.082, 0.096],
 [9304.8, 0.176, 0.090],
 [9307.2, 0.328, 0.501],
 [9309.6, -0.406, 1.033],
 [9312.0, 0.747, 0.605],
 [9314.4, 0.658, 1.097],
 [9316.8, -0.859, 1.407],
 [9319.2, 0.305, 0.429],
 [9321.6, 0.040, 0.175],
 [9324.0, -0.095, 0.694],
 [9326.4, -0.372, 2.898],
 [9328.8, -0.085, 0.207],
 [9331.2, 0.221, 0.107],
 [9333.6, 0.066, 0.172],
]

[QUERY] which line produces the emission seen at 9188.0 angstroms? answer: [O III]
